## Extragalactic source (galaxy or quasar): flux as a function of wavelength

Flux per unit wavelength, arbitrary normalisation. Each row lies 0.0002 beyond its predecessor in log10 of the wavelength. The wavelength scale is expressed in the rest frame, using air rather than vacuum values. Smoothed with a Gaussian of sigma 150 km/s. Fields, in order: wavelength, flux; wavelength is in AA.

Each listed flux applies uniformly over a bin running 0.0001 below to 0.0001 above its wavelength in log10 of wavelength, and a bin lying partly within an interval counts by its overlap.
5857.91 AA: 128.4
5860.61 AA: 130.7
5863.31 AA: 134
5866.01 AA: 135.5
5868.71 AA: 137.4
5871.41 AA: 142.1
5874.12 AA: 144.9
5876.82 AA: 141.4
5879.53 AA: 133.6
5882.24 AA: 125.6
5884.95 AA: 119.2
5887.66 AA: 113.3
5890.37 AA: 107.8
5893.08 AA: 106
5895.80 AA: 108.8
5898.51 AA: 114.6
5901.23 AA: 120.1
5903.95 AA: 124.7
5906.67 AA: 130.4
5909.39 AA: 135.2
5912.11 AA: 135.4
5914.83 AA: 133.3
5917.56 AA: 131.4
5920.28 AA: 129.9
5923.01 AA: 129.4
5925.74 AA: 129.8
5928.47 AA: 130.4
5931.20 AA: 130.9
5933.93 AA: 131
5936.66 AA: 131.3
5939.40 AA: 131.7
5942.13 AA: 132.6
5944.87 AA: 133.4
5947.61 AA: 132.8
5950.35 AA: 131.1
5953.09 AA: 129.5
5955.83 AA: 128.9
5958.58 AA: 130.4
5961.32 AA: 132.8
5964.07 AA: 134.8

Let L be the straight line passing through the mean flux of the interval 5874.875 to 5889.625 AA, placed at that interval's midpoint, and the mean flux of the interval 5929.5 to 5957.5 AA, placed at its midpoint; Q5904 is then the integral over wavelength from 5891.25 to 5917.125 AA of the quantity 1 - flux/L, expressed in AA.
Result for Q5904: 1.04 AA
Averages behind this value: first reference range 127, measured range 123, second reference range 131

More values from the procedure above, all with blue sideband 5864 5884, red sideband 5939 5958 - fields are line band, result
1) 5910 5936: 0.4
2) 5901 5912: 0.4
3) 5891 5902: 1.9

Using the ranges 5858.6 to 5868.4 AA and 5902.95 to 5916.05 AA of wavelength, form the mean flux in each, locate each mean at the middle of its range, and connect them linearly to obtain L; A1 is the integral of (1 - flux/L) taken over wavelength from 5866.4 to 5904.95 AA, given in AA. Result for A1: 2.41 AA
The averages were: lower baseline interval 133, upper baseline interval 132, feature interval 125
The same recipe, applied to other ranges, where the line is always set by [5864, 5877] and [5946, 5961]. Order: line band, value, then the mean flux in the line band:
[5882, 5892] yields 1.7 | 115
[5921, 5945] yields 0.4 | 131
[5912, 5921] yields 0.2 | 132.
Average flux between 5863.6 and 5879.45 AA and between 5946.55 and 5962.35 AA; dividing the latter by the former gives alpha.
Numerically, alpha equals 0.9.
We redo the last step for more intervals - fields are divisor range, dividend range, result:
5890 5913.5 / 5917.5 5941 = 1.08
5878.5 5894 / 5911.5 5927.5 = 1.12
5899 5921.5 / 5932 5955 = 1.02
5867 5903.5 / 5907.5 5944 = 1.06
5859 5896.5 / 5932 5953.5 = 1.03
